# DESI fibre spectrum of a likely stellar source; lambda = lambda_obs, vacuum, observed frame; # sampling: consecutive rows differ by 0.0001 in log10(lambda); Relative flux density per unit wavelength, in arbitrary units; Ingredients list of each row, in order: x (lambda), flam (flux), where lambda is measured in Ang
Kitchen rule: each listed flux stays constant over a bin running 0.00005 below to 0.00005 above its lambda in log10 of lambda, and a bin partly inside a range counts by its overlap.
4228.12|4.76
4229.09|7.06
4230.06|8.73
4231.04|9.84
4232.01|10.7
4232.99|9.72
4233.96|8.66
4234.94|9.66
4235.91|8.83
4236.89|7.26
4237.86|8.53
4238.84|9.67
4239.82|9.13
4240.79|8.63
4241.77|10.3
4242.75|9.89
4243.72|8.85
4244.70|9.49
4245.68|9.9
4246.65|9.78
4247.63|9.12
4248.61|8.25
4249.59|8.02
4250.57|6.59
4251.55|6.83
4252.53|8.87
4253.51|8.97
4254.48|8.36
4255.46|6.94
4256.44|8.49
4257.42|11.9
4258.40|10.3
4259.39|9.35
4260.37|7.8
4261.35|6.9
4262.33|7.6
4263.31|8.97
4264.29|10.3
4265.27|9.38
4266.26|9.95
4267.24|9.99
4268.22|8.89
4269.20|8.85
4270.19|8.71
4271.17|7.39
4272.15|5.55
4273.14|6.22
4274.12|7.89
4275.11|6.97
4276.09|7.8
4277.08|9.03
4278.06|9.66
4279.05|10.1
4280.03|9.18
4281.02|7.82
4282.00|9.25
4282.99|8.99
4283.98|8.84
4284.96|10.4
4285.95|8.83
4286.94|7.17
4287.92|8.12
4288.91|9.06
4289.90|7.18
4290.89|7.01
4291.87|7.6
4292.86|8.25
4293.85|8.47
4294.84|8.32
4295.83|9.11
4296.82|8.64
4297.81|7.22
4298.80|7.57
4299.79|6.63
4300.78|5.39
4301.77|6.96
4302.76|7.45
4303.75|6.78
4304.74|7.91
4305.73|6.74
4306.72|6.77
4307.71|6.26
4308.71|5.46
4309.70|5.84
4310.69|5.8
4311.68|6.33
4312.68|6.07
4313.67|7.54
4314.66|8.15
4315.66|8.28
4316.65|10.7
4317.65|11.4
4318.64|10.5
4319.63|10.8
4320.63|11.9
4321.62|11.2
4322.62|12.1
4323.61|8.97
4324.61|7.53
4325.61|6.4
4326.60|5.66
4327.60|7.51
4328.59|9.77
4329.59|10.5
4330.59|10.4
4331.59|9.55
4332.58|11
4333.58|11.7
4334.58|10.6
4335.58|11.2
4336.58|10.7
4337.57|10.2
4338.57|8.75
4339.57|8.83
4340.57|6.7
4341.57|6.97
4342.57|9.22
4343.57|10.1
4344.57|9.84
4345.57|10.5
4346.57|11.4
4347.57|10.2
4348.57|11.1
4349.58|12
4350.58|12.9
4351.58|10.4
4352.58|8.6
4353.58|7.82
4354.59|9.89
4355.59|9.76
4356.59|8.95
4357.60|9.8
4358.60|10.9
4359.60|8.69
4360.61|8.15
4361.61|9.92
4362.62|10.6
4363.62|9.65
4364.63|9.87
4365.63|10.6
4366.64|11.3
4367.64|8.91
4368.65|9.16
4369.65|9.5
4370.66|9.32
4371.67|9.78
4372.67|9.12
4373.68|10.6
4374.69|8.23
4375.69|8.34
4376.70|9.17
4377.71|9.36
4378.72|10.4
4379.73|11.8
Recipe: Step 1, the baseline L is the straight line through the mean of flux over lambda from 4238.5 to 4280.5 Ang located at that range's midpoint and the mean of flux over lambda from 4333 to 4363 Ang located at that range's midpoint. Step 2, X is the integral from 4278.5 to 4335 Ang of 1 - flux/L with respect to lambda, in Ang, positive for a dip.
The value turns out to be 5.6 Ang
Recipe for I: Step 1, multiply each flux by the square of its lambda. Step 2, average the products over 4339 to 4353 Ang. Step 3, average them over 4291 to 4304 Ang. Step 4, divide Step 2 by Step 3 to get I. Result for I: 1.3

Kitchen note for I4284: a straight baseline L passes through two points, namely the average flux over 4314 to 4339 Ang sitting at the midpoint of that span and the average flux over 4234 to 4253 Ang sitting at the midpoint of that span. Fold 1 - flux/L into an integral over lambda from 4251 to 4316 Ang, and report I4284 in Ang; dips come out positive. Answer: 8.8 Ang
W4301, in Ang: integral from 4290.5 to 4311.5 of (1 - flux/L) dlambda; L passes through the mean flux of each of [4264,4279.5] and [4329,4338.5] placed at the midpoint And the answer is 5.1 Ang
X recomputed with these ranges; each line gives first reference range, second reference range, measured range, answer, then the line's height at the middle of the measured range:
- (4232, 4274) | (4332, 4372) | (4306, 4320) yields 2.4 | 9.44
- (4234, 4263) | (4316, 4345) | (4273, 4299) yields 2.3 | 9.18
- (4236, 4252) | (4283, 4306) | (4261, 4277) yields 0.1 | 8.31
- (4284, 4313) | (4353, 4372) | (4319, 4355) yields -4.5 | 8.72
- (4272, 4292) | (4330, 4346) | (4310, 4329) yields 1.1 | 9.28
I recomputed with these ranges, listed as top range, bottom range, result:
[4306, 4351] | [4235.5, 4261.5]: 1.09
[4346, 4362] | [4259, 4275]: 1.26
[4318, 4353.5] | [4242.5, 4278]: 1.19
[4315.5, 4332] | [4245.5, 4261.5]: 1.15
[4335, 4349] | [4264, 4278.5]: 1.19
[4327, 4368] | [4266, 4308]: 1.27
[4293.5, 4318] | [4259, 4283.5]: 0.88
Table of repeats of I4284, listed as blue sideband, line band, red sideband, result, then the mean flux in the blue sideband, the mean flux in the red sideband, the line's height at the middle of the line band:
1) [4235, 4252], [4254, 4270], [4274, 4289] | -0.44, 8.8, 8.7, 8.75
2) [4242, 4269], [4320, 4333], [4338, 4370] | 0.09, 8.89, 9.72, 9.49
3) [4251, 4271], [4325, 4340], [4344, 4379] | 0.08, 8.84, 9.84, 9.55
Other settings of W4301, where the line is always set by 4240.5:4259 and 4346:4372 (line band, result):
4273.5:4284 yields 0.63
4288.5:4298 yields 1.25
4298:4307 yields 2.39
